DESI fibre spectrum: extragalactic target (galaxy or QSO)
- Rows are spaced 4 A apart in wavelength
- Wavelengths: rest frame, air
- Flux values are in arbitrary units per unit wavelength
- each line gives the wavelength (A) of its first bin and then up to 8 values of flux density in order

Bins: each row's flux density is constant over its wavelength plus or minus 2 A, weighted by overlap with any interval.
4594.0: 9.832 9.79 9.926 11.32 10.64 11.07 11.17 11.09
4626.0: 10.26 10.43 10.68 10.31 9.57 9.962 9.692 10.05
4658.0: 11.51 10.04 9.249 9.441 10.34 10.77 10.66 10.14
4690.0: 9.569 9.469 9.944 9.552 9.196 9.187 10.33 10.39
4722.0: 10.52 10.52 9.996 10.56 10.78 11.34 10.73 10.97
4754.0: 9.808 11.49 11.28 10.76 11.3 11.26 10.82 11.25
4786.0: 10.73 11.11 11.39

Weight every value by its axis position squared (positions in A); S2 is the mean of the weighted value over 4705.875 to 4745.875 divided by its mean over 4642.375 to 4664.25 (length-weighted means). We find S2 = 1.0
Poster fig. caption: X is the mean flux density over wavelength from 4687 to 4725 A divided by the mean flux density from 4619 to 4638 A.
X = 0.9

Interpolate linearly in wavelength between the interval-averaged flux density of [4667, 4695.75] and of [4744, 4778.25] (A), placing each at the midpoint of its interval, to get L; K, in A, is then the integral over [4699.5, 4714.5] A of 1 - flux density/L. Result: 1.2 A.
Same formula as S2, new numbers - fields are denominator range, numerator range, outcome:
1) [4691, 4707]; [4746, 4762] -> 1.16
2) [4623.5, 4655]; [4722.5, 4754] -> 1.09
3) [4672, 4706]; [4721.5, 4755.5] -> 1.08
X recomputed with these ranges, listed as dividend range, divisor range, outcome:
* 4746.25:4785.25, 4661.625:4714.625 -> 1.12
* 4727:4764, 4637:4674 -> 1.08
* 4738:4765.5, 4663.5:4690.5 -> 1.09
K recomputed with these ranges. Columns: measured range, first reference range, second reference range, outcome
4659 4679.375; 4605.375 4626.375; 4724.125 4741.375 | 1.40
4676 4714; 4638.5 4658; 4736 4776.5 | 2.09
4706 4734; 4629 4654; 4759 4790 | 1.46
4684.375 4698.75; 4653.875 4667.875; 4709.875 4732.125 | 0.68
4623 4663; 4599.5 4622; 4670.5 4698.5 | 0.88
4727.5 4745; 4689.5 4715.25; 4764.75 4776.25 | -0.53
